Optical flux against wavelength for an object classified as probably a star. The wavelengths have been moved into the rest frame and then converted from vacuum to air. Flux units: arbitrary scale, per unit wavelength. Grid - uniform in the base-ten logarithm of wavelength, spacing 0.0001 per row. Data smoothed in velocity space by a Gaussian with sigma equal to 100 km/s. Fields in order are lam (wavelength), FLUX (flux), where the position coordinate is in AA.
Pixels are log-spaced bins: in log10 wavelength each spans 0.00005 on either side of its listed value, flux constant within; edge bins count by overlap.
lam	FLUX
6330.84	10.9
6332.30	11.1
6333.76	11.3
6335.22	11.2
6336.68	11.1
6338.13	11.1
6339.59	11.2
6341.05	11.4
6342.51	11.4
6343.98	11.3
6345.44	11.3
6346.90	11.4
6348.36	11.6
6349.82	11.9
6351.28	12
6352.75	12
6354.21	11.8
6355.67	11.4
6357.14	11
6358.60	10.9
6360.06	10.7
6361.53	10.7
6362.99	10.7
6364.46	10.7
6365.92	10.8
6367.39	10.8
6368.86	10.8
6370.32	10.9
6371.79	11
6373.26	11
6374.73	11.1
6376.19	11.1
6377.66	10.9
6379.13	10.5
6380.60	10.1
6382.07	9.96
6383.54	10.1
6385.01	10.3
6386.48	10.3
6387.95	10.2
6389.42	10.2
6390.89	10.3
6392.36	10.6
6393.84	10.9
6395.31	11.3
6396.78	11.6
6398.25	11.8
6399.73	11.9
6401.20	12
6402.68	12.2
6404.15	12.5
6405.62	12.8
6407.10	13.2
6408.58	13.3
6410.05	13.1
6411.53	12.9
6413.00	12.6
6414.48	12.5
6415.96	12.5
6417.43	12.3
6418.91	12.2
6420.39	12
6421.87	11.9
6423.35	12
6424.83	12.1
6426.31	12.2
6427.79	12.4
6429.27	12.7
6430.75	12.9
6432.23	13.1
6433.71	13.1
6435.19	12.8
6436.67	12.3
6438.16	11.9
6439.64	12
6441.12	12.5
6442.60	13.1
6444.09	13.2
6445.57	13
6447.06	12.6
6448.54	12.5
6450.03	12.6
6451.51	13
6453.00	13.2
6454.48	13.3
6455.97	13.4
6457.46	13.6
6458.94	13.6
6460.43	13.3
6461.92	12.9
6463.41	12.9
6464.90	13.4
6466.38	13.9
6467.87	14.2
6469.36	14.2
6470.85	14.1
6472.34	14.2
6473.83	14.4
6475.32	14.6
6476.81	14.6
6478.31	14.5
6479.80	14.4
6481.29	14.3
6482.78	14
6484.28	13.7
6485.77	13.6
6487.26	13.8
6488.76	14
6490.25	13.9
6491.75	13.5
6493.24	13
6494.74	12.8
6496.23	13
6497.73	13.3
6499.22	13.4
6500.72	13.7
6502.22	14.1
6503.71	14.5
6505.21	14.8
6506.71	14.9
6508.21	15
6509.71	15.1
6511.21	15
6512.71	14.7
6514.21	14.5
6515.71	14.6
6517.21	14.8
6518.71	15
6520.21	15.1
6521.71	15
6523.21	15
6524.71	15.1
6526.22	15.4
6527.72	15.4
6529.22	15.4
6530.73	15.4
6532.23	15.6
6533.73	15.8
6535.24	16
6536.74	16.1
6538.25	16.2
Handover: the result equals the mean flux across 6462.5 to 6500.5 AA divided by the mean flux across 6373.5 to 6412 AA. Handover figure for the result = 1.22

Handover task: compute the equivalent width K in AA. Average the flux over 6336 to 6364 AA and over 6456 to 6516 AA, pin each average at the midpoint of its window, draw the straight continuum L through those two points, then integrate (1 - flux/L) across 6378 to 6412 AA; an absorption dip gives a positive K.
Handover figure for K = 2.31 AA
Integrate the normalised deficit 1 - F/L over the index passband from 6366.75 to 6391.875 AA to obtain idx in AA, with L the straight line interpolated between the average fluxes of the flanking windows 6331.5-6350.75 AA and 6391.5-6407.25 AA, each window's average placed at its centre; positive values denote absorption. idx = 2.4 AA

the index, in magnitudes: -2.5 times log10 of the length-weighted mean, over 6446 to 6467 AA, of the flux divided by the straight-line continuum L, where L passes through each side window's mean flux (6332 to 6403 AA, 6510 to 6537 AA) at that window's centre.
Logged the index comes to 0.02 mag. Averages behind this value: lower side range 11.1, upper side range 15.2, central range 13.2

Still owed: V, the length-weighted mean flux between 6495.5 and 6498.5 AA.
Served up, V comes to 13.2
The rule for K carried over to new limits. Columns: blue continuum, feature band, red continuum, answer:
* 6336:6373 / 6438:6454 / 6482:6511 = 0.27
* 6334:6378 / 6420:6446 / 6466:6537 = 0.83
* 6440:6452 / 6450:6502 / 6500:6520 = -0.09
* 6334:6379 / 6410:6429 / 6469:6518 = 0.29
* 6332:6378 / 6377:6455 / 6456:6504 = 2.72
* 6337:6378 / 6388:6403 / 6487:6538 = 1.03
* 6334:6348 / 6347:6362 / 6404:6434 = 0.11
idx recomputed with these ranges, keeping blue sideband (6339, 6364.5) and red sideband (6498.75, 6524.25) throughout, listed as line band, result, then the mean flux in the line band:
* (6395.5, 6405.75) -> 0.3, 12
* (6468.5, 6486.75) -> -0.3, 14.2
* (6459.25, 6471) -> 0.1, 13.6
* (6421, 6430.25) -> 0.5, 12.2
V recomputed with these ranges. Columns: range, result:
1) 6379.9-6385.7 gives 10.1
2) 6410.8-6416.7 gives 12.6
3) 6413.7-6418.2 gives 12.4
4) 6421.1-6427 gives 12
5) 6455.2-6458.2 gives 13.5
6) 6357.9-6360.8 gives 10.8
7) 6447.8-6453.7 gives 12.8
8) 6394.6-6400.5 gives 11.7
